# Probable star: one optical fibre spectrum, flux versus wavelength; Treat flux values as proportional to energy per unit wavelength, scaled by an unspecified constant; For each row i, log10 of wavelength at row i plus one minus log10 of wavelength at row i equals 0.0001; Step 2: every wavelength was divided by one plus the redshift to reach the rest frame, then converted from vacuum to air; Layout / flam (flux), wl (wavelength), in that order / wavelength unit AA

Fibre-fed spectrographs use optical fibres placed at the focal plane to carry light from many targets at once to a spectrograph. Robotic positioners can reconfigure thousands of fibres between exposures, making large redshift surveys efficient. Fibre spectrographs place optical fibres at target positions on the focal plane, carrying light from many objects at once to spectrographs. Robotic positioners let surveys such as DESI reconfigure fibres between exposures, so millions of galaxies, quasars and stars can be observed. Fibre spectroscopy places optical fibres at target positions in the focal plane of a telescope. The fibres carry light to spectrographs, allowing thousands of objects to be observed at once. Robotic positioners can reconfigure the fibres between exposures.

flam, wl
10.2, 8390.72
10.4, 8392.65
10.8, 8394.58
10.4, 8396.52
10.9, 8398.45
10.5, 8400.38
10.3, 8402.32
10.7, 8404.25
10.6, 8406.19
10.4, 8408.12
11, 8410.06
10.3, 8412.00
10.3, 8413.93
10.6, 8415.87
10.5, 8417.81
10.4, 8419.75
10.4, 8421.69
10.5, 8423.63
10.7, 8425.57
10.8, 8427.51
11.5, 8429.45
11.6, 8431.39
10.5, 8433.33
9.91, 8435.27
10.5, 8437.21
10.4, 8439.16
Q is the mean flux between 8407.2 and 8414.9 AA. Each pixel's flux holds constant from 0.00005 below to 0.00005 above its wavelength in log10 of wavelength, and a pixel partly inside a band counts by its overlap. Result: 10.5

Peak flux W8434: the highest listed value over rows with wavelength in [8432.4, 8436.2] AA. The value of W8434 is 10.5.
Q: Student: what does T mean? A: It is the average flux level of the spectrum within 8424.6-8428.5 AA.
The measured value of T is 10.8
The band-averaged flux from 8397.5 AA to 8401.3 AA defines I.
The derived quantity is 10.7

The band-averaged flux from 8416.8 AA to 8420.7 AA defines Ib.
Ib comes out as 10.4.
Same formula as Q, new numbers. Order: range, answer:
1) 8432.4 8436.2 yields 10.2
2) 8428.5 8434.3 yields 11.2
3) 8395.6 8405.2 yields 10.6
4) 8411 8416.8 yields 10.4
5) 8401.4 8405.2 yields 10.5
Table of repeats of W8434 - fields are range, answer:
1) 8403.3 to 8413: 11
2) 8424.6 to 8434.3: 11.6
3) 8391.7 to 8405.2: 10.9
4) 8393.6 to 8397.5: 10.8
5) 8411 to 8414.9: 10.3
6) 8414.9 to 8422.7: 10.6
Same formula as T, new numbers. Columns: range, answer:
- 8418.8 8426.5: 10.5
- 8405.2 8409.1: 10.5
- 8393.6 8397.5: 10.6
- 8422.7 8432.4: 11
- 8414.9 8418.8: 10.5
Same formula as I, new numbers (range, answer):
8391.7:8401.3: 10.6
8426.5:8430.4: 11.1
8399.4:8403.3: 10.4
